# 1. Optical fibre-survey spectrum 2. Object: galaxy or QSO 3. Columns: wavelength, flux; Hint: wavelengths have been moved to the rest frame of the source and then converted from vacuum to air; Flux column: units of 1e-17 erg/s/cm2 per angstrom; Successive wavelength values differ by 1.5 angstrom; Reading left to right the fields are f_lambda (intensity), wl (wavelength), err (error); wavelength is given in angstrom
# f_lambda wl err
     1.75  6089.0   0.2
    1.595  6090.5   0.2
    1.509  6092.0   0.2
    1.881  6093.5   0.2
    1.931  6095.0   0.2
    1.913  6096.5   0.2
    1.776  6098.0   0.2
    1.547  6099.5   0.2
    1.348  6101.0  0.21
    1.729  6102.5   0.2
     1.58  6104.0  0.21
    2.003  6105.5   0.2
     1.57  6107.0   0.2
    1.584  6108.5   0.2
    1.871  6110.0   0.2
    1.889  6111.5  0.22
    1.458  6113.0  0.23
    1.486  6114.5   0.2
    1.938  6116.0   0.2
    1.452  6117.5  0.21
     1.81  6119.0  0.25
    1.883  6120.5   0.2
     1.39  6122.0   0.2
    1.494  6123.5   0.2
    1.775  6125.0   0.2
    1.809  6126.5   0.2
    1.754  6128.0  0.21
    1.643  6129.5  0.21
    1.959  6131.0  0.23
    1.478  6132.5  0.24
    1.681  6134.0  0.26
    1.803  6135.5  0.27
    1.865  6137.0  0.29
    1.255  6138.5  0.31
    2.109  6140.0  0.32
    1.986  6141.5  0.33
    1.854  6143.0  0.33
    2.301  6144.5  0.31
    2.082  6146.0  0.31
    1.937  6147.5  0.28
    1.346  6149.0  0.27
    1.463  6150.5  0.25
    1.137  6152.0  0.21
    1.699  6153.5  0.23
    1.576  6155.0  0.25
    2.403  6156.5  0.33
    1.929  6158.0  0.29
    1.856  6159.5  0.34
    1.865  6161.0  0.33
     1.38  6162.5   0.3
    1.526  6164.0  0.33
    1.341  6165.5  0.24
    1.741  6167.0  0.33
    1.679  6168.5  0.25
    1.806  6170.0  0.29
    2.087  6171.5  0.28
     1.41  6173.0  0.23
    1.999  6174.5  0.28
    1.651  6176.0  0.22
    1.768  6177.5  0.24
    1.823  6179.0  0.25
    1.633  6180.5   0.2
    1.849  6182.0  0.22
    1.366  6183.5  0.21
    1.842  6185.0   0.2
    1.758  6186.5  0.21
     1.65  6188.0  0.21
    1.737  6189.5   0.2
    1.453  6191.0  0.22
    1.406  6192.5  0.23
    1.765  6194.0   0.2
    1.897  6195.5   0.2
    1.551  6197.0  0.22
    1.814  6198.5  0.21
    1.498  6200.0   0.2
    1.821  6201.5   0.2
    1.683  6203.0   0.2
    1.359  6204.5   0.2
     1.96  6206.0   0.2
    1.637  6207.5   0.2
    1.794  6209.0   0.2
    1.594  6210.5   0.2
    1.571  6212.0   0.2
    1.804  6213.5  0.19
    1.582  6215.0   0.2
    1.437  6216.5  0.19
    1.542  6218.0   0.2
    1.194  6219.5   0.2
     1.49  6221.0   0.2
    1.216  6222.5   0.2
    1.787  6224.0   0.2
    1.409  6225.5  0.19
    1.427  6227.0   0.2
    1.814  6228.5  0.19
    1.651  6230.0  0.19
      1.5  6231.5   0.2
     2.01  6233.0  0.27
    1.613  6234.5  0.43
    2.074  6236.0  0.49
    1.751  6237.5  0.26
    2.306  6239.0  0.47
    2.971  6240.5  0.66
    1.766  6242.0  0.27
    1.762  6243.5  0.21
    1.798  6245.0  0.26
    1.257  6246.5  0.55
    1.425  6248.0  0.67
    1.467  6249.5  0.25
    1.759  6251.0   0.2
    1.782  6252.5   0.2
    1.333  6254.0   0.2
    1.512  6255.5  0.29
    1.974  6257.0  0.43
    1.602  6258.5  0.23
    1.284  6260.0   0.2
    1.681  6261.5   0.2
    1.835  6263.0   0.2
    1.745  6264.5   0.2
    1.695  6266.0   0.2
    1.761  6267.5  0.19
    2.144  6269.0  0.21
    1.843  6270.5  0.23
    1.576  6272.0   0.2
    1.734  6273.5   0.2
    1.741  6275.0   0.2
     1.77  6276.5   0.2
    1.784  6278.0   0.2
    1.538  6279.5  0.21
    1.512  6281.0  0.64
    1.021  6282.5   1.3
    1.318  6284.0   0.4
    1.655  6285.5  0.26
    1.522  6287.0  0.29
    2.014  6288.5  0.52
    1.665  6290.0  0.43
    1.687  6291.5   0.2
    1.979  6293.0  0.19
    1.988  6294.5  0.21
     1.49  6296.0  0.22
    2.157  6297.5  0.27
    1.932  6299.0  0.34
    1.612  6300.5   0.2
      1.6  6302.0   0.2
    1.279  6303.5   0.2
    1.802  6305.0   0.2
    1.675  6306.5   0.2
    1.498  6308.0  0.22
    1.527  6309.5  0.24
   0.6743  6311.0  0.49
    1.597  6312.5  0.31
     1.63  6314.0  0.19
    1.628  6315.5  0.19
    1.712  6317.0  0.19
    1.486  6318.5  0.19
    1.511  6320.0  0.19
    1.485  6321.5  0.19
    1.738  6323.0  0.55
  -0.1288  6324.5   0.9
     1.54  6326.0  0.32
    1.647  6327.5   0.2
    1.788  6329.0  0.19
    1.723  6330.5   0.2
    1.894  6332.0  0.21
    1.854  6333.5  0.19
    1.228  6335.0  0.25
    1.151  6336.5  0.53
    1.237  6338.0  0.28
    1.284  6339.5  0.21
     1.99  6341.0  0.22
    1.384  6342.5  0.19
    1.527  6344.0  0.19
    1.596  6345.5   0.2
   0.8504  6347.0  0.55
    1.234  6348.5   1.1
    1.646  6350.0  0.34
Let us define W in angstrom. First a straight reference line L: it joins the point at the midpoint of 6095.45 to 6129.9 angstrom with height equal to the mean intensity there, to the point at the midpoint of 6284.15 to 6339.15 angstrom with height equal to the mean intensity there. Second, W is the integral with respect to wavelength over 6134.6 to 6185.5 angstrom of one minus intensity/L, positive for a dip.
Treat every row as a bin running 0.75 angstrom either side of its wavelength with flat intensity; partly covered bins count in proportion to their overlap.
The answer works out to -2.7 angstrom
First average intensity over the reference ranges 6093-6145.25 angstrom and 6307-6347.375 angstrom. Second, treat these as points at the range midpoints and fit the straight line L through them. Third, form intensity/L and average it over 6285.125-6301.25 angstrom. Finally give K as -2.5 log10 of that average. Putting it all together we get -0.19 mag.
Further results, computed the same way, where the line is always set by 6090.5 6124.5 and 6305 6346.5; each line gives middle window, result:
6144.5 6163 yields -0.071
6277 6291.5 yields -0.036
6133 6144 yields -0.091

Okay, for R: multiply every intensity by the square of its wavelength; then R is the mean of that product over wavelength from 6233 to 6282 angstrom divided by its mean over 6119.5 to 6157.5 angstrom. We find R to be 1.04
